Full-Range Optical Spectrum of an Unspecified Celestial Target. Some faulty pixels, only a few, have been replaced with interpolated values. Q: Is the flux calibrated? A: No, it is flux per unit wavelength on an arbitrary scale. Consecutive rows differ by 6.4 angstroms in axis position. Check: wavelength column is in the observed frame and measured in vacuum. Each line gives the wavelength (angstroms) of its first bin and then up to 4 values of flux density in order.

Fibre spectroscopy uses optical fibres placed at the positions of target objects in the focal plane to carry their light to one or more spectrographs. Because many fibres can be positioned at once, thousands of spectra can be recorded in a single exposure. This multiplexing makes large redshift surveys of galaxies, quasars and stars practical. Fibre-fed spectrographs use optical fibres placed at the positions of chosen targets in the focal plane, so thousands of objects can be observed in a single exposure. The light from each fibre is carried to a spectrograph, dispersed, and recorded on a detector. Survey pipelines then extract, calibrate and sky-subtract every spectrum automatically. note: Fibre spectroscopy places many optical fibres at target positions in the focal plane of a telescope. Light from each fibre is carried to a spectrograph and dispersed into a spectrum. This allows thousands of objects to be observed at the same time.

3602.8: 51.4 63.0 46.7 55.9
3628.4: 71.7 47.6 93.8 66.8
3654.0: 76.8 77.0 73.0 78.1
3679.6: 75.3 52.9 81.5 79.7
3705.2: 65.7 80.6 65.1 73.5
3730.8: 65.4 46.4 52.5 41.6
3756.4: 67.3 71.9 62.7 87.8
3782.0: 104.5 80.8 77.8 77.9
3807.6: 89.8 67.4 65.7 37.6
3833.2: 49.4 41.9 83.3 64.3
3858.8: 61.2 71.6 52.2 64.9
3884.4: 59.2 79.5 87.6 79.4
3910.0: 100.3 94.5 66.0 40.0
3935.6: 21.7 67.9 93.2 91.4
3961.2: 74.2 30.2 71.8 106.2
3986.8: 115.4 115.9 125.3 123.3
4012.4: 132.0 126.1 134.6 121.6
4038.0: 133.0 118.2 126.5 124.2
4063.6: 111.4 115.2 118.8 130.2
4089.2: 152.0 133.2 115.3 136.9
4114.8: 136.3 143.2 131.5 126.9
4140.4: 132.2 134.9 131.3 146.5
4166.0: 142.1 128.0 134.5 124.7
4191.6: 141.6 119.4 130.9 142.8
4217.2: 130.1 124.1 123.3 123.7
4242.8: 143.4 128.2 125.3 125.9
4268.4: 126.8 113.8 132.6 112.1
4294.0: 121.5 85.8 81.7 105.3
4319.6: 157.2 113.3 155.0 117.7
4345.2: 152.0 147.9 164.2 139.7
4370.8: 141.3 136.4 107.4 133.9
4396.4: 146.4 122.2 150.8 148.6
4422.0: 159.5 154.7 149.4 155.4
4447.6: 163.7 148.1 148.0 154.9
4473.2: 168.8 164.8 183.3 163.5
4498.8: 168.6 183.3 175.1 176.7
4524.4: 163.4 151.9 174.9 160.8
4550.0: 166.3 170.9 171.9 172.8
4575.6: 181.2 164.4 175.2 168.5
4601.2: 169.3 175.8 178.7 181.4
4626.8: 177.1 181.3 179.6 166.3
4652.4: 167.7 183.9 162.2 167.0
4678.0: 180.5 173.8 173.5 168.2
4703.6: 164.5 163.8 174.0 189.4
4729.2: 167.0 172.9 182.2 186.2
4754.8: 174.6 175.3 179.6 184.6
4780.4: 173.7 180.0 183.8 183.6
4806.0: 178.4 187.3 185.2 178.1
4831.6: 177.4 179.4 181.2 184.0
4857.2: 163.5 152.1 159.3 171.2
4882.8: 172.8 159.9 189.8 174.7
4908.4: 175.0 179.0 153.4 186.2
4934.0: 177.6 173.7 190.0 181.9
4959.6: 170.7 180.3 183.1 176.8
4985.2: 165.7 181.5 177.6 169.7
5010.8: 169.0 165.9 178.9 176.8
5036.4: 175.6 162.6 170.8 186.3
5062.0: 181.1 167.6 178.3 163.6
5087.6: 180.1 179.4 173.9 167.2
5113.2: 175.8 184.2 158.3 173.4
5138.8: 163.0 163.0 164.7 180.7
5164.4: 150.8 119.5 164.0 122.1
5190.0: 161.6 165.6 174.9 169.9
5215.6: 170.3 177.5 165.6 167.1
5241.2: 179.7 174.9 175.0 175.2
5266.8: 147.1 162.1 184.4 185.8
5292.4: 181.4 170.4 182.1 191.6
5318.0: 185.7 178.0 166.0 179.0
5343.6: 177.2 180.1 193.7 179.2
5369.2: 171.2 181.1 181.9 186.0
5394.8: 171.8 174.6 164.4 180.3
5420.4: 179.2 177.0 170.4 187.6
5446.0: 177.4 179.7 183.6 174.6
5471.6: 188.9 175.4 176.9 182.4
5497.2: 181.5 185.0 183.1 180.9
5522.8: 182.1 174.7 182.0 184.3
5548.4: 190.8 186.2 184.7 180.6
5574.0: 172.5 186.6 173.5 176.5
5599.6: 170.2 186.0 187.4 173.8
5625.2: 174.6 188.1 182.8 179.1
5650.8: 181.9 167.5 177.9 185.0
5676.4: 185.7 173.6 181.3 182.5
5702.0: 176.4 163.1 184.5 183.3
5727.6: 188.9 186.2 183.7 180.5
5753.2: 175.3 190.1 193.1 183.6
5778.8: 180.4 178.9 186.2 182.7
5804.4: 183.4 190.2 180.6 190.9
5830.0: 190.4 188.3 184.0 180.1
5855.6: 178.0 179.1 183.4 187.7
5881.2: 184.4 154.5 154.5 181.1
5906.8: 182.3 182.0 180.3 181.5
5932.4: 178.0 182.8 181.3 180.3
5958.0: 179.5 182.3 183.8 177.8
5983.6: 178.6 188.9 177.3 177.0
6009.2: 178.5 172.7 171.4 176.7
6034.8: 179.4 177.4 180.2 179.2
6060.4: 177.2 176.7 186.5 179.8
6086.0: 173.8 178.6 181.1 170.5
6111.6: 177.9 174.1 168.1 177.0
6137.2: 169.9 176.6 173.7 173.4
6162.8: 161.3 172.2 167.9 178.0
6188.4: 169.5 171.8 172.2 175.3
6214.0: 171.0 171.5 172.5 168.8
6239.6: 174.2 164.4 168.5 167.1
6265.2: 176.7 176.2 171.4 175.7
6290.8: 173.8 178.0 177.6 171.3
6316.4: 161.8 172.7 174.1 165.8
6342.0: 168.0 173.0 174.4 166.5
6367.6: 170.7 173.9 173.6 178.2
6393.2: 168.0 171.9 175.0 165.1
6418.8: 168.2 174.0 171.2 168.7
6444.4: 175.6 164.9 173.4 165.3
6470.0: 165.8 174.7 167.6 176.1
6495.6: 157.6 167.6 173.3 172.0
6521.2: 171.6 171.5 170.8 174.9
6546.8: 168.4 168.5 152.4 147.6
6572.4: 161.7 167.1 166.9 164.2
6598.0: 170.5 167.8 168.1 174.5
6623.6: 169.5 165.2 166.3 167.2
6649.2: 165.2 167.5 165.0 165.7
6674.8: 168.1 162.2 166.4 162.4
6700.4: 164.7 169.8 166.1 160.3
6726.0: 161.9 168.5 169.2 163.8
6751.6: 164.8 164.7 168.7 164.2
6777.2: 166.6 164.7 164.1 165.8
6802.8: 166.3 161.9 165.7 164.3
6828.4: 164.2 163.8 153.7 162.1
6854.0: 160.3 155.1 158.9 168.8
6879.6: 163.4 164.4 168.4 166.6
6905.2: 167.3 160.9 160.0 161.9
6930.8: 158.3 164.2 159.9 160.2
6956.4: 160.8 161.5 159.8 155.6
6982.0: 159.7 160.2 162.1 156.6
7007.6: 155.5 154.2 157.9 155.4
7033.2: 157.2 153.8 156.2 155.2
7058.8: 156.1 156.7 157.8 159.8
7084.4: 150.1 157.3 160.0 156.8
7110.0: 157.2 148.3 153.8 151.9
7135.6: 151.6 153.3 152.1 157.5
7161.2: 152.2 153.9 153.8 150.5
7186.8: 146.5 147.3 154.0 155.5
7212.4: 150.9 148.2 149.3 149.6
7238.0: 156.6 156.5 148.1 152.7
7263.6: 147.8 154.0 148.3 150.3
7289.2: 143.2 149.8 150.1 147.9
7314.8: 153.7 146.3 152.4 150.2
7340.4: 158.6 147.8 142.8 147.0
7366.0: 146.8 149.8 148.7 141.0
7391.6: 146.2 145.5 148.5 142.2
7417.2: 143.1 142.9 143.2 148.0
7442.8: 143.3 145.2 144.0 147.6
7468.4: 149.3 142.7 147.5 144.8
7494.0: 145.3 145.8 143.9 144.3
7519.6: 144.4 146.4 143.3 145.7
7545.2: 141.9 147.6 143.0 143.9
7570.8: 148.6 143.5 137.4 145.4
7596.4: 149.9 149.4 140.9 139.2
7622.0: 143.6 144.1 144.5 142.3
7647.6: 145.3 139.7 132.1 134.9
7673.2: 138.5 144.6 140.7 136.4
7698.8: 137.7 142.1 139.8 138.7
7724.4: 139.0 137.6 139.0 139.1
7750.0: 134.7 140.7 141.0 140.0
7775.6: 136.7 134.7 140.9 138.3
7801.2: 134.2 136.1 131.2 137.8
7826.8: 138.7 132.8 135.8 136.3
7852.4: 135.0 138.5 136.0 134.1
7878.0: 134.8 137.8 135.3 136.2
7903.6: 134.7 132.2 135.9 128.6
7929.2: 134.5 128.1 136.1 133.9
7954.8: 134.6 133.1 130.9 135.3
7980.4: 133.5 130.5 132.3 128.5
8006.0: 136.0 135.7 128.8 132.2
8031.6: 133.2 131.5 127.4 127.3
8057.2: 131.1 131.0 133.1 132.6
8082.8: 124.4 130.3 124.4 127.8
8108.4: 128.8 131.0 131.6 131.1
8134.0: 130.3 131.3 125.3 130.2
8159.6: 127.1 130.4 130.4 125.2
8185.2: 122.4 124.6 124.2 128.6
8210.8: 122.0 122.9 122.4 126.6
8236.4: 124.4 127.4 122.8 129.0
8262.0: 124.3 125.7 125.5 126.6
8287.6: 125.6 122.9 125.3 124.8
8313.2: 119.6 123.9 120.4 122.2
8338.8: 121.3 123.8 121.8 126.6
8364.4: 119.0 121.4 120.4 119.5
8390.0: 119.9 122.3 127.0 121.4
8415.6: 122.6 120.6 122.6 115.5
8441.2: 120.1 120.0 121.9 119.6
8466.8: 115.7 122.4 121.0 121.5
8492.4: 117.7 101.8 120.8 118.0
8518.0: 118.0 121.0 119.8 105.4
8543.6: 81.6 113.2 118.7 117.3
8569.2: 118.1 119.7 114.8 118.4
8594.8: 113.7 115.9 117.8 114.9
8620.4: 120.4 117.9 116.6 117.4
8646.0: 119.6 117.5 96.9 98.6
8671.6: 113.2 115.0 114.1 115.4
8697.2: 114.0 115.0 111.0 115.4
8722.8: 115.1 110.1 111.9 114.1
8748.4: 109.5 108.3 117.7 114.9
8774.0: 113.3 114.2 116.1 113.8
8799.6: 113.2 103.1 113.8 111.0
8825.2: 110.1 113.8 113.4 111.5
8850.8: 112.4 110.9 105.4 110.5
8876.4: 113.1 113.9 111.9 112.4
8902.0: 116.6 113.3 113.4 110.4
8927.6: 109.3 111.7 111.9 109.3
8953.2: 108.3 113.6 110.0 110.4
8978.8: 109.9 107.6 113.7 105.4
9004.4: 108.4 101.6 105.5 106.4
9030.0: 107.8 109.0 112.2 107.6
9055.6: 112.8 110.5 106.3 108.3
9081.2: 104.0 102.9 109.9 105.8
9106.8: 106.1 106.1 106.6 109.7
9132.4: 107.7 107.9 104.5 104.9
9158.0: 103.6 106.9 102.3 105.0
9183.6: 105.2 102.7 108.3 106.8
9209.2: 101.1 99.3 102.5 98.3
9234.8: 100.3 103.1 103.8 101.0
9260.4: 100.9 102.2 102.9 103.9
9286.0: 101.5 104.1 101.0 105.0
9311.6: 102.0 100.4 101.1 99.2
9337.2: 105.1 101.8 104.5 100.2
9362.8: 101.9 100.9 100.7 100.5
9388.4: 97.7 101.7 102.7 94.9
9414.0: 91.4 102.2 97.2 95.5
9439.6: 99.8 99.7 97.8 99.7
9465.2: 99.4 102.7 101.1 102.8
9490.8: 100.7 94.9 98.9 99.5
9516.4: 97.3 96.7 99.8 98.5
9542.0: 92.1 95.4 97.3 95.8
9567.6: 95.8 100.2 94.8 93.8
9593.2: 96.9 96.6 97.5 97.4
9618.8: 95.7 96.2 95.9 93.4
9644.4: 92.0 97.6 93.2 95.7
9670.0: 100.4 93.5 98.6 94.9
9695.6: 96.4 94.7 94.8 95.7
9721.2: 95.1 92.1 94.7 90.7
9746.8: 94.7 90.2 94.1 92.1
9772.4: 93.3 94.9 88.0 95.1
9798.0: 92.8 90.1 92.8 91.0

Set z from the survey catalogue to 0.00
